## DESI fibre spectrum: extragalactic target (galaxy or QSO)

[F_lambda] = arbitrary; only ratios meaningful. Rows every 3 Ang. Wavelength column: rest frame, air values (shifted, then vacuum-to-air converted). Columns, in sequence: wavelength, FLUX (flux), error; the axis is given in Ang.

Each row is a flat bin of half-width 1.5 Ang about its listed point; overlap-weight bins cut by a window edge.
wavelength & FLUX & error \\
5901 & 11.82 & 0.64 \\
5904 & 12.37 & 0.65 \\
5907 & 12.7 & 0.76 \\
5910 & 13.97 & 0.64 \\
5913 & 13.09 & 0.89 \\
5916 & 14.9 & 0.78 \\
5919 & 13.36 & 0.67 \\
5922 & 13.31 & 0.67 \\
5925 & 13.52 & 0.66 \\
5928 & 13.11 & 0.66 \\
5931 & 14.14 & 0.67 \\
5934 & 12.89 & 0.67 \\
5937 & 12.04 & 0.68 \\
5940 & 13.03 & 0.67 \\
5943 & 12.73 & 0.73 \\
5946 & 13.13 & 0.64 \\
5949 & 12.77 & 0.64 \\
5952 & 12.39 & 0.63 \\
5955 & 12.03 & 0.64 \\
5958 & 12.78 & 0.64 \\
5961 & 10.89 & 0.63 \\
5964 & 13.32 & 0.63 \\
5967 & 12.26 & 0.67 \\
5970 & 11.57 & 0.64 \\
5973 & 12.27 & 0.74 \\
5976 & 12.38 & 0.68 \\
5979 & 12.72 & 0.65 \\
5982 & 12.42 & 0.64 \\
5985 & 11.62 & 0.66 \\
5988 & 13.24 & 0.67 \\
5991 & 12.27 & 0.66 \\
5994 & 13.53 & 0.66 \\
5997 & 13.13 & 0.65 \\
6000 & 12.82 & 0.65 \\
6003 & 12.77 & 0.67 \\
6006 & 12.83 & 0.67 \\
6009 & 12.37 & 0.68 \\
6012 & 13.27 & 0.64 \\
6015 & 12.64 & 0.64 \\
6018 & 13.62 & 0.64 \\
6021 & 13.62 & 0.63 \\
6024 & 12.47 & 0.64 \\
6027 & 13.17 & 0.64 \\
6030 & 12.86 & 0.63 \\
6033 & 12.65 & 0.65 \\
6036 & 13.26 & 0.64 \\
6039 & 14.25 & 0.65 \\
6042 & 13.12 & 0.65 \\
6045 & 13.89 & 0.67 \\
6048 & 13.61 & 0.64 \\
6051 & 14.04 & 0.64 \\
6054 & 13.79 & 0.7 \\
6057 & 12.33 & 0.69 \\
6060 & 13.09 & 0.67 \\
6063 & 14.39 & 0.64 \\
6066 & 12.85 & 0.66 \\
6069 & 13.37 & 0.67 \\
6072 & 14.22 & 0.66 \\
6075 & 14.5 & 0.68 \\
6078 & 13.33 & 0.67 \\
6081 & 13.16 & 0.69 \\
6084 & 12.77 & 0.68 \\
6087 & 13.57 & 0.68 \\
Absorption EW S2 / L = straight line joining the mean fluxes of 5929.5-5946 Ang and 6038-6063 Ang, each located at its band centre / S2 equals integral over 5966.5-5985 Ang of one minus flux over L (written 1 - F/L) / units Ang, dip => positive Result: 1.34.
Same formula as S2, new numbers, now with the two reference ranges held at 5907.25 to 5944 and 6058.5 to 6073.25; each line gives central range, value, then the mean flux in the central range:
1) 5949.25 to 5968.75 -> 1.6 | 12.3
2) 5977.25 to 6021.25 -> 2.0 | 12.8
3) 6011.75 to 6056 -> 0.6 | 13.3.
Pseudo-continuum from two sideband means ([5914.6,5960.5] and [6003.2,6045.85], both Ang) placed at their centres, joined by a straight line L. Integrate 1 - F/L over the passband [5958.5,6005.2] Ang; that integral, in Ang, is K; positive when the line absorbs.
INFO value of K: 2.1 Ang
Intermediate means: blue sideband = 13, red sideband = 13.1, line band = 12.5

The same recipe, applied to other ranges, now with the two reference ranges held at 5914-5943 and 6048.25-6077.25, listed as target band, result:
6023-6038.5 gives 0.64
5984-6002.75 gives 0.93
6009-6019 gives 0.35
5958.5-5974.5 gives 1.55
